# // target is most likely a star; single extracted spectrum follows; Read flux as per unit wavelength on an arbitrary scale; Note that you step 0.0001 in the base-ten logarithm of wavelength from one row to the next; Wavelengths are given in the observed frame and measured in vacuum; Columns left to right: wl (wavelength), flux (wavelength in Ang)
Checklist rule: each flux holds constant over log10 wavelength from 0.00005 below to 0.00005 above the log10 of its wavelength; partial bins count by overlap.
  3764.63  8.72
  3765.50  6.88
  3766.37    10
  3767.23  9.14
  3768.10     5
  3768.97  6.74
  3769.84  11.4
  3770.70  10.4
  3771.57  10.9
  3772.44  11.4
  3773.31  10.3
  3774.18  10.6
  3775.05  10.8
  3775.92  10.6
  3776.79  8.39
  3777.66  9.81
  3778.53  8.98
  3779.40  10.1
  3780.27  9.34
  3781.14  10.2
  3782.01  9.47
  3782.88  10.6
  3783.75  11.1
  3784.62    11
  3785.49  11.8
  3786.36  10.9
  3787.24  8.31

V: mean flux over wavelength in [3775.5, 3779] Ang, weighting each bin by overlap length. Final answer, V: 9.44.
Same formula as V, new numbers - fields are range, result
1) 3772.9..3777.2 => 10.1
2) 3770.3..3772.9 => 10.9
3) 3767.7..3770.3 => 7.8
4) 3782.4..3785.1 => 10.9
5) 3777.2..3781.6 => 9.68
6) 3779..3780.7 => 9.72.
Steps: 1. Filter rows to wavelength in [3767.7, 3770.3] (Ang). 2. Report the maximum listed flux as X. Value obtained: 11.4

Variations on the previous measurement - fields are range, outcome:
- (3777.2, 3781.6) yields 10.2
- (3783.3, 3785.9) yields 11.8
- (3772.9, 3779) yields 10.8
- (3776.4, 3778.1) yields 9.81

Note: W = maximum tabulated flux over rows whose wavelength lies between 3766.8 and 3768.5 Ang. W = 9.14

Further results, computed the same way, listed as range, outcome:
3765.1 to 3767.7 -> 10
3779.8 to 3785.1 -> 11.1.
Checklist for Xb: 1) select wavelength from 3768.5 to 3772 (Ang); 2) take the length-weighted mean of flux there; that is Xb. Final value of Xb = 9.82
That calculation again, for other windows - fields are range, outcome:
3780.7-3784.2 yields 10.4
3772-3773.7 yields 10.8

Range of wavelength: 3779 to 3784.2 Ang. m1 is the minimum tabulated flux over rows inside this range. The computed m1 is 9.34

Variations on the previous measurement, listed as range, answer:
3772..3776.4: 10.3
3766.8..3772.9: 5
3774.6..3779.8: 8.39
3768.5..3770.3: 6.74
